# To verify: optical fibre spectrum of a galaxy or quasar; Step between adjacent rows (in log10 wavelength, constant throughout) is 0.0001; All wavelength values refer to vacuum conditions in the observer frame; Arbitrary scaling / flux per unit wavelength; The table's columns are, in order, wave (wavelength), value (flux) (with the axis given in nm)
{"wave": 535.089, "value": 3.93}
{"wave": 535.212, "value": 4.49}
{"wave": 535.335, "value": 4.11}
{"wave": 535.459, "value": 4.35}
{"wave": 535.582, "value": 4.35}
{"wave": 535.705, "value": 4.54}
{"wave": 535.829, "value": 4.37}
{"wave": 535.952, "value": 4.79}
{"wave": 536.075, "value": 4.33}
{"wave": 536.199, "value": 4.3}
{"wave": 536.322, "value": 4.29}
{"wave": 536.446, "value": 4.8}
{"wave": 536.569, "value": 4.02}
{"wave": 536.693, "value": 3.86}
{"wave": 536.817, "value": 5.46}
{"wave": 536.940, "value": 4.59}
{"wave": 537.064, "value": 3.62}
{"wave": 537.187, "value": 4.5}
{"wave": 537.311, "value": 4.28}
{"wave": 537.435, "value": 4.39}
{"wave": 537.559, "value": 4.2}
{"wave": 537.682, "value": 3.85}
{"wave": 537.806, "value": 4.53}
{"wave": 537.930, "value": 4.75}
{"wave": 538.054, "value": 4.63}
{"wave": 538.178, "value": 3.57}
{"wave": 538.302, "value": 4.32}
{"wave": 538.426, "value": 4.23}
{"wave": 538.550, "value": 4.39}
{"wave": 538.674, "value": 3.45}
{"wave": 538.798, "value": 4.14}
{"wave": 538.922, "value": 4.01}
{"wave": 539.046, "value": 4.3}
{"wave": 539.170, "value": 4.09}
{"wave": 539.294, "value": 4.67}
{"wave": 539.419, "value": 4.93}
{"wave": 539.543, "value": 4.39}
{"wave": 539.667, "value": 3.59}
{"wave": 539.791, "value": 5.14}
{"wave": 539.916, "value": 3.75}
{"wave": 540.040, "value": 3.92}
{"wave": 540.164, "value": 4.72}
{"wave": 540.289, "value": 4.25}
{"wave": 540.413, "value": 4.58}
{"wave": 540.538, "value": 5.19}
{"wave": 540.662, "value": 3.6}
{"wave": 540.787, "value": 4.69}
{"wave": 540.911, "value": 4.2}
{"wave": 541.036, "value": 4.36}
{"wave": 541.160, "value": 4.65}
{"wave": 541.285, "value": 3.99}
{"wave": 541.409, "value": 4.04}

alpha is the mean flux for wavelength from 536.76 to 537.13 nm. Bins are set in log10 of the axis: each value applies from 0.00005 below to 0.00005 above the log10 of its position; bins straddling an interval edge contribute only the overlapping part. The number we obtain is 4.56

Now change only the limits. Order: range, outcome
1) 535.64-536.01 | 4.56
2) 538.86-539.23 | 4.14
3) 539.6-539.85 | 4.37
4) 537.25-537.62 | 4.28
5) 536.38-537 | 4.54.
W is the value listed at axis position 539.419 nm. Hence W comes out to 4.93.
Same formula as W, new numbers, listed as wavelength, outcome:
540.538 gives 5.19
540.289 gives 4.25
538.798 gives 4.14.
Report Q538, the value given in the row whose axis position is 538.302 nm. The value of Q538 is 4.32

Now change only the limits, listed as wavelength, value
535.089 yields 3.93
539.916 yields 3.75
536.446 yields 4.8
